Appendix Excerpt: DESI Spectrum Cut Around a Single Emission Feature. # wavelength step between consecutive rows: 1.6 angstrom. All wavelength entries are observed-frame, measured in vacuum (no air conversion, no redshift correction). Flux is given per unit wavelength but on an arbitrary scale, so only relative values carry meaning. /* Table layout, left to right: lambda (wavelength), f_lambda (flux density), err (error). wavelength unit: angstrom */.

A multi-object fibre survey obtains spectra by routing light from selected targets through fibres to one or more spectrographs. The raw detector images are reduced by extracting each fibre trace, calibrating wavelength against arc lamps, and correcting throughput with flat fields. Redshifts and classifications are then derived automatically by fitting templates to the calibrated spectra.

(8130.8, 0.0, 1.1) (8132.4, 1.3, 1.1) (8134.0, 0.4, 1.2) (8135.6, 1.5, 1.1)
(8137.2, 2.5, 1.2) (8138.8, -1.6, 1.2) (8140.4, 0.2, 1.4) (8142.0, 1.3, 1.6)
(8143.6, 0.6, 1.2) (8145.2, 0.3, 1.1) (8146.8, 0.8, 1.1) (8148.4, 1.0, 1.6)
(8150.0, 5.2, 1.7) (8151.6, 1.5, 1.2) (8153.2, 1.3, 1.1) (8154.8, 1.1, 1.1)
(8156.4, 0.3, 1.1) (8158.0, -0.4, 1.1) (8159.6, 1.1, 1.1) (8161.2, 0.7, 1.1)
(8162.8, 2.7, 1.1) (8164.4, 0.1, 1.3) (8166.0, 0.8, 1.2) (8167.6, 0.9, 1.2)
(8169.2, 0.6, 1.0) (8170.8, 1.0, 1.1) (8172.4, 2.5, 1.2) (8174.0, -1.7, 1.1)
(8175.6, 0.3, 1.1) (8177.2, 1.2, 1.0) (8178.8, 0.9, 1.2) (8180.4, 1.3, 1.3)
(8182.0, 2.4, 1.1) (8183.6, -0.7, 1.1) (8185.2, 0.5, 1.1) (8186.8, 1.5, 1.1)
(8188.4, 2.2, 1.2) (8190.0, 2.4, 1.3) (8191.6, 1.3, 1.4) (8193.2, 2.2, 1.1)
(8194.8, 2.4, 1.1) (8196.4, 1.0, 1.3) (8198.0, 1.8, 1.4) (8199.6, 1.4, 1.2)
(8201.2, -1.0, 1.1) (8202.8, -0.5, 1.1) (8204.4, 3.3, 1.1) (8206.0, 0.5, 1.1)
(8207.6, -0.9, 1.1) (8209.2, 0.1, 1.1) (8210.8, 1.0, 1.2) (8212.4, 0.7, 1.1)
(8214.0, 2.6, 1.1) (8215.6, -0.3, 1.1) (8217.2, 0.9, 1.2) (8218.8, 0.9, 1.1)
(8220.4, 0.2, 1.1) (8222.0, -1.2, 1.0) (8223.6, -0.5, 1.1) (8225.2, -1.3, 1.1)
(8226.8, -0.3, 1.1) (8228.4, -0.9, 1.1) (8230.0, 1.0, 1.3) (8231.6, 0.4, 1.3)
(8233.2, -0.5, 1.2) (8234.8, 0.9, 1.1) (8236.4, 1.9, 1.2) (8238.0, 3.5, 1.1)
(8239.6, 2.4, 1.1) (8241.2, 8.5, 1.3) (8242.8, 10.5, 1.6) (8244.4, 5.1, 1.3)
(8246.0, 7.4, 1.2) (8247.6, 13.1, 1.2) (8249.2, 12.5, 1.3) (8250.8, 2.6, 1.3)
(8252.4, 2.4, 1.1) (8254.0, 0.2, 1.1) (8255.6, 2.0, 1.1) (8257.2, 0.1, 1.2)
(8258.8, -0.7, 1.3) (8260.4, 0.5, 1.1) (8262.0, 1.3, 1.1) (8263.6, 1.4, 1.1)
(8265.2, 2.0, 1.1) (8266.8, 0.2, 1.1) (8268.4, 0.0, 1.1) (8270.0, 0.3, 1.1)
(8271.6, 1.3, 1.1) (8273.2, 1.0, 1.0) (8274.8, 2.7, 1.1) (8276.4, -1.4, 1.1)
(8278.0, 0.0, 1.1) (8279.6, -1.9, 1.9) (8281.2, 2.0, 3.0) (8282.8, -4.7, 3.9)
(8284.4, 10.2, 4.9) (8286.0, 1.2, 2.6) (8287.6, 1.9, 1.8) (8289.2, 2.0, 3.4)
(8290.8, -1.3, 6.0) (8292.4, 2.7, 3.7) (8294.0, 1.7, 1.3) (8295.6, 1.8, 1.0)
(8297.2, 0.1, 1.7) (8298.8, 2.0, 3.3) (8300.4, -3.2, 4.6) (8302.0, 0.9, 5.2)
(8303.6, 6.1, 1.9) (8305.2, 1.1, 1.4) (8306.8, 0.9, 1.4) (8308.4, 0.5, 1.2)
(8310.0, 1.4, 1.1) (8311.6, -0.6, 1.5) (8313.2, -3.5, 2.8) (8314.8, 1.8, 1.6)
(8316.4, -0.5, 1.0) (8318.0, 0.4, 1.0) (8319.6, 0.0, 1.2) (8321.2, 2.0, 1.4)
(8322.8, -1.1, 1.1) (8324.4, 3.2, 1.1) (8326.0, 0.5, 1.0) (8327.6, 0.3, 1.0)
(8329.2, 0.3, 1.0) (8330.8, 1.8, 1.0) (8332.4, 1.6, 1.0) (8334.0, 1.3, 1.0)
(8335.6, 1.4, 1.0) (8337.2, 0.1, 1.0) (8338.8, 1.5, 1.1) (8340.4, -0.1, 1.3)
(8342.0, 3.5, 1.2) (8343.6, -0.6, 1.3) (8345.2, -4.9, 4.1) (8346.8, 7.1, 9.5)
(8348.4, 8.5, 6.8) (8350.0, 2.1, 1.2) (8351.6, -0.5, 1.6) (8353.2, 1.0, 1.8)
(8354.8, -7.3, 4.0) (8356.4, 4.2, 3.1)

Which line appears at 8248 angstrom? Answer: [O II]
